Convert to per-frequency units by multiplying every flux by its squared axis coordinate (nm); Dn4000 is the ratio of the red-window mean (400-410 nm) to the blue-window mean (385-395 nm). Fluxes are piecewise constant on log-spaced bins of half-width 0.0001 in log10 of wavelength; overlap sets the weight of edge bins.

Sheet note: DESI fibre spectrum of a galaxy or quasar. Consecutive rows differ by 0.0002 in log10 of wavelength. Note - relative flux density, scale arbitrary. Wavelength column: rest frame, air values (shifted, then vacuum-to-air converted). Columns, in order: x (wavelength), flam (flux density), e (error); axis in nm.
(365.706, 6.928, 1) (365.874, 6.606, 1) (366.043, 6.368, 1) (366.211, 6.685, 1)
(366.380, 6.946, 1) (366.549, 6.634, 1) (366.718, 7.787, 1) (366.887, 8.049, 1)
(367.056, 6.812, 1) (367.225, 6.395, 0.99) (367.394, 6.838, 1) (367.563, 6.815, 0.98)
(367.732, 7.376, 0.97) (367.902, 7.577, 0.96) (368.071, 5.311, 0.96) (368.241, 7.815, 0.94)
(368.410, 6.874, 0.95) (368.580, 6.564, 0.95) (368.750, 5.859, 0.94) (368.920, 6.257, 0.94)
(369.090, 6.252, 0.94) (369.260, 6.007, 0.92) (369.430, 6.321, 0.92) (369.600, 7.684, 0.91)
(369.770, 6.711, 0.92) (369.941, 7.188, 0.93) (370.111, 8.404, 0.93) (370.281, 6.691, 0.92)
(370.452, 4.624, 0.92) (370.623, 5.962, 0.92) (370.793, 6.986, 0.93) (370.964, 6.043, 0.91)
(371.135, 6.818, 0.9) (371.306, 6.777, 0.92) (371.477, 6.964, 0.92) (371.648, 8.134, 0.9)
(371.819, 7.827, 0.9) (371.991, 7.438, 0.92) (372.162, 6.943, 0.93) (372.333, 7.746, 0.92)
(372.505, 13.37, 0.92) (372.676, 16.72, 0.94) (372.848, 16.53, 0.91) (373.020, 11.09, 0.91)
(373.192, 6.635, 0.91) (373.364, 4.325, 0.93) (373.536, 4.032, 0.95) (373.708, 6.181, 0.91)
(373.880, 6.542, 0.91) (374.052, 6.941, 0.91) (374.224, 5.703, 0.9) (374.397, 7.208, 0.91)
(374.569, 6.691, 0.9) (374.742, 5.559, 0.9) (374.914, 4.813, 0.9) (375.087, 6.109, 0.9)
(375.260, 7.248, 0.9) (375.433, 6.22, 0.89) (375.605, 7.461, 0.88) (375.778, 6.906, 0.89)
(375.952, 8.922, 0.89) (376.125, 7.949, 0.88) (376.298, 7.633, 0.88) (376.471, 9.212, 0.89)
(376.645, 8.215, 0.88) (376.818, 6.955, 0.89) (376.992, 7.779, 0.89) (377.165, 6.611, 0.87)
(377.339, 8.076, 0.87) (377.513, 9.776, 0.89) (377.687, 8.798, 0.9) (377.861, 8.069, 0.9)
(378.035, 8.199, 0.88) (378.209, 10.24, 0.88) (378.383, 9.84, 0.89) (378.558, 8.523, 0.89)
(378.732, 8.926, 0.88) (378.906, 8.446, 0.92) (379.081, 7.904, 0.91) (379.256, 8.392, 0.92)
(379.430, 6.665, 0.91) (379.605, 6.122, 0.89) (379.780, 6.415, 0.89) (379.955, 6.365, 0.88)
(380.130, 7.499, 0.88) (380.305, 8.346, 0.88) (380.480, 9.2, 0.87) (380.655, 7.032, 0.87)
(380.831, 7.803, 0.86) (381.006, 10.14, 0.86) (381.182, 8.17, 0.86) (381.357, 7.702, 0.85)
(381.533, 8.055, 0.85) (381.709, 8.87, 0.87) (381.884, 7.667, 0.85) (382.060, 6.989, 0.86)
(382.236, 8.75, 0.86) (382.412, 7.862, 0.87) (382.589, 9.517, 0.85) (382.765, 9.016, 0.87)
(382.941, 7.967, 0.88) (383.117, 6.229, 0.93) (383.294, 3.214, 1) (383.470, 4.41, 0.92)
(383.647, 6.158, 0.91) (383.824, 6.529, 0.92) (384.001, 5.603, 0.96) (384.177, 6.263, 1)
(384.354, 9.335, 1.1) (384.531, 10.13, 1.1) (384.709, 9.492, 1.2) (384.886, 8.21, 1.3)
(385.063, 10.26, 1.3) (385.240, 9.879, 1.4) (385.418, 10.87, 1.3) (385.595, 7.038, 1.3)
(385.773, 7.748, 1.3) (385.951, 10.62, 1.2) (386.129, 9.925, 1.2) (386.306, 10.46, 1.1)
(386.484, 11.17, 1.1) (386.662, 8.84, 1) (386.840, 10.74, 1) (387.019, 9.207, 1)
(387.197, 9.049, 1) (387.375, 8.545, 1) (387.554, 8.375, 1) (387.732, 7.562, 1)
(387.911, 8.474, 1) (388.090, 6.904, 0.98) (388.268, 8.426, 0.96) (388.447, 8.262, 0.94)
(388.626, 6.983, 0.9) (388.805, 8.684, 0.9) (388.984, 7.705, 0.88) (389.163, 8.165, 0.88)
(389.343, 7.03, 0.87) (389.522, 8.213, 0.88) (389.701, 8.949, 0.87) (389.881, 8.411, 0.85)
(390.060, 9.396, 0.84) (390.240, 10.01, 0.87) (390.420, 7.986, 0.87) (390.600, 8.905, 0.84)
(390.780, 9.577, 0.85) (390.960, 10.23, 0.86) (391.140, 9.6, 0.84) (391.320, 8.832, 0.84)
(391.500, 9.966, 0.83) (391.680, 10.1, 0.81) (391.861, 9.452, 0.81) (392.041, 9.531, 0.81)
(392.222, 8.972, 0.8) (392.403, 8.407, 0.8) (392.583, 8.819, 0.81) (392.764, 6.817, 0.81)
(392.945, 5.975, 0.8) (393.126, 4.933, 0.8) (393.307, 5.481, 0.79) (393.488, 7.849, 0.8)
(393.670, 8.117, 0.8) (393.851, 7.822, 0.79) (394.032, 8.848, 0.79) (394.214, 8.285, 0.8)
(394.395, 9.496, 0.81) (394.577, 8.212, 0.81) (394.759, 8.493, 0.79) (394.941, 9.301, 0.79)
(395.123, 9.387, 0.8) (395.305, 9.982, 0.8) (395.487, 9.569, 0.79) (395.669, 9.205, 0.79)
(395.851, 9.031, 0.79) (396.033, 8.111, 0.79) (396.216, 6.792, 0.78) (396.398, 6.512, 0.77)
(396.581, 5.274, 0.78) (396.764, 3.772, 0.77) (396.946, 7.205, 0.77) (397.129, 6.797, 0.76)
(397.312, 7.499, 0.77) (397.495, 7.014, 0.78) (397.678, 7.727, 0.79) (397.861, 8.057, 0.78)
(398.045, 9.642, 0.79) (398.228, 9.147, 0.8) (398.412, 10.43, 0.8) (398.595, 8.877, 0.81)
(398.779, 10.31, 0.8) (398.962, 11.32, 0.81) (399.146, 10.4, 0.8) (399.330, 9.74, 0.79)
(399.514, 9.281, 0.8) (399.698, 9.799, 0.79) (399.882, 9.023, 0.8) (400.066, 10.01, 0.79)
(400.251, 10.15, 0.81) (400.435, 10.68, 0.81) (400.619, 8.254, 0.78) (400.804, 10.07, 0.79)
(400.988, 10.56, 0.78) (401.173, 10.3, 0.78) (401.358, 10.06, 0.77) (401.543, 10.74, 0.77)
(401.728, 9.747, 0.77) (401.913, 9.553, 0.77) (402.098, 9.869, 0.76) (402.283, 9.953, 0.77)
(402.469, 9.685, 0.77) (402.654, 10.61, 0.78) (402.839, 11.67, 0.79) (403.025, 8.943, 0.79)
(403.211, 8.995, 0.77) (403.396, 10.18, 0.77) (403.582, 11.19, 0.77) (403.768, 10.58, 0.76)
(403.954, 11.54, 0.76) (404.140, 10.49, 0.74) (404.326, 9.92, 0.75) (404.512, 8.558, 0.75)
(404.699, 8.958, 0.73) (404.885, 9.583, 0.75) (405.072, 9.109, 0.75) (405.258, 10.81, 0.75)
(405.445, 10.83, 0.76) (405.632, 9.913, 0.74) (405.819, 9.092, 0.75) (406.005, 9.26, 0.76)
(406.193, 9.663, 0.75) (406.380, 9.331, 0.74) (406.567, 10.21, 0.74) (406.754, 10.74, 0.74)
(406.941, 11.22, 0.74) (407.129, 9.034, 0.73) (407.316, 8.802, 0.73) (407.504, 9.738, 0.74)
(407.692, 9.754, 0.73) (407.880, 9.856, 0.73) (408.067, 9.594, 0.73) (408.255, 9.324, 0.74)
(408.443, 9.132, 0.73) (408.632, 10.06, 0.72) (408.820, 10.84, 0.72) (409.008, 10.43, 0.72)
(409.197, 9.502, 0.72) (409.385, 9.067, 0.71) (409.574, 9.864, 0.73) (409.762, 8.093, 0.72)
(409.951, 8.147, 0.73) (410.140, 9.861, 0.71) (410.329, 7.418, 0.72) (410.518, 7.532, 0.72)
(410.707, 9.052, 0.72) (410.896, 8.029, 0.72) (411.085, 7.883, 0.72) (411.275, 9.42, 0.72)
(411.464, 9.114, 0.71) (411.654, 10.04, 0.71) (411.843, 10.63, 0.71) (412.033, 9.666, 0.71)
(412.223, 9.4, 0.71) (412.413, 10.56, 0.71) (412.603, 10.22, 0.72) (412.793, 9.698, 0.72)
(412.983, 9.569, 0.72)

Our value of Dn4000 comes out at 1.2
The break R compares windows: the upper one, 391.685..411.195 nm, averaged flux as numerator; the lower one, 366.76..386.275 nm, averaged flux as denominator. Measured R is 1.2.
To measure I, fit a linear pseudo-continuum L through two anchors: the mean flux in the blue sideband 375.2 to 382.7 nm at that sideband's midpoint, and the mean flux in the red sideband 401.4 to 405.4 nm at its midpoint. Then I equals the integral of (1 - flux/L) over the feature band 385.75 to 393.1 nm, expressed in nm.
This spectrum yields 0.09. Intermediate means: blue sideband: 8.04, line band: 8.78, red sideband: 10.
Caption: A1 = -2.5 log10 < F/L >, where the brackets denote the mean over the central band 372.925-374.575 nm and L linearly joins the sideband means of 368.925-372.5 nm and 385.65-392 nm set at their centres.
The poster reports 0.117 mag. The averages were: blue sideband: 7.01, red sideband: 8.92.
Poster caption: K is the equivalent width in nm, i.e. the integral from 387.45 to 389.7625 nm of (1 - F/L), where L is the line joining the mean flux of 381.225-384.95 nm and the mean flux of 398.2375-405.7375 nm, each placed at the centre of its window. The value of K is 0.08 nm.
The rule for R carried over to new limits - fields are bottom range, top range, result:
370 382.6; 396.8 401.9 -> 1.19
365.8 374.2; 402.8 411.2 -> 1.31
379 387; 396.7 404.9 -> 1.17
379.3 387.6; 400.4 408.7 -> 1.21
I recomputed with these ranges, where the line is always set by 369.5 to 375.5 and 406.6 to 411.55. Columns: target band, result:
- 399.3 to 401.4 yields -0.23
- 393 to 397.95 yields 0.51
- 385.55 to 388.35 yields -0.27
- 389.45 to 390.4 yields -0.07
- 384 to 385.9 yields -0.17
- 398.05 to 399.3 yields -0.18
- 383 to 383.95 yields 0.31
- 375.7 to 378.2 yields -0.15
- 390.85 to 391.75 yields -0.14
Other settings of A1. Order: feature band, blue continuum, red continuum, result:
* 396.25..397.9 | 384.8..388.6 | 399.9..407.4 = 0.41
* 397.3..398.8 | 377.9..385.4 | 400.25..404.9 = 0.10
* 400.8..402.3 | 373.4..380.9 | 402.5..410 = -0.07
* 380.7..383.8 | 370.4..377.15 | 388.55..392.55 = 0.10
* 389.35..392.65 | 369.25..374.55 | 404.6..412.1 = -0.07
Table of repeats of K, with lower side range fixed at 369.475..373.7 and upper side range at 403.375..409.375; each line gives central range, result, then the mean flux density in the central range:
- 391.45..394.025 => 0.314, 8.01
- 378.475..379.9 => 0.123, 7.64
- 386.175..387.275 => -0.141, 9.92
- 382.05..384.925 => 0.407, 7.39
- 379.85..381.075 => 0.064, 8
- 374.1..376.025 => 0.360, 6.61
